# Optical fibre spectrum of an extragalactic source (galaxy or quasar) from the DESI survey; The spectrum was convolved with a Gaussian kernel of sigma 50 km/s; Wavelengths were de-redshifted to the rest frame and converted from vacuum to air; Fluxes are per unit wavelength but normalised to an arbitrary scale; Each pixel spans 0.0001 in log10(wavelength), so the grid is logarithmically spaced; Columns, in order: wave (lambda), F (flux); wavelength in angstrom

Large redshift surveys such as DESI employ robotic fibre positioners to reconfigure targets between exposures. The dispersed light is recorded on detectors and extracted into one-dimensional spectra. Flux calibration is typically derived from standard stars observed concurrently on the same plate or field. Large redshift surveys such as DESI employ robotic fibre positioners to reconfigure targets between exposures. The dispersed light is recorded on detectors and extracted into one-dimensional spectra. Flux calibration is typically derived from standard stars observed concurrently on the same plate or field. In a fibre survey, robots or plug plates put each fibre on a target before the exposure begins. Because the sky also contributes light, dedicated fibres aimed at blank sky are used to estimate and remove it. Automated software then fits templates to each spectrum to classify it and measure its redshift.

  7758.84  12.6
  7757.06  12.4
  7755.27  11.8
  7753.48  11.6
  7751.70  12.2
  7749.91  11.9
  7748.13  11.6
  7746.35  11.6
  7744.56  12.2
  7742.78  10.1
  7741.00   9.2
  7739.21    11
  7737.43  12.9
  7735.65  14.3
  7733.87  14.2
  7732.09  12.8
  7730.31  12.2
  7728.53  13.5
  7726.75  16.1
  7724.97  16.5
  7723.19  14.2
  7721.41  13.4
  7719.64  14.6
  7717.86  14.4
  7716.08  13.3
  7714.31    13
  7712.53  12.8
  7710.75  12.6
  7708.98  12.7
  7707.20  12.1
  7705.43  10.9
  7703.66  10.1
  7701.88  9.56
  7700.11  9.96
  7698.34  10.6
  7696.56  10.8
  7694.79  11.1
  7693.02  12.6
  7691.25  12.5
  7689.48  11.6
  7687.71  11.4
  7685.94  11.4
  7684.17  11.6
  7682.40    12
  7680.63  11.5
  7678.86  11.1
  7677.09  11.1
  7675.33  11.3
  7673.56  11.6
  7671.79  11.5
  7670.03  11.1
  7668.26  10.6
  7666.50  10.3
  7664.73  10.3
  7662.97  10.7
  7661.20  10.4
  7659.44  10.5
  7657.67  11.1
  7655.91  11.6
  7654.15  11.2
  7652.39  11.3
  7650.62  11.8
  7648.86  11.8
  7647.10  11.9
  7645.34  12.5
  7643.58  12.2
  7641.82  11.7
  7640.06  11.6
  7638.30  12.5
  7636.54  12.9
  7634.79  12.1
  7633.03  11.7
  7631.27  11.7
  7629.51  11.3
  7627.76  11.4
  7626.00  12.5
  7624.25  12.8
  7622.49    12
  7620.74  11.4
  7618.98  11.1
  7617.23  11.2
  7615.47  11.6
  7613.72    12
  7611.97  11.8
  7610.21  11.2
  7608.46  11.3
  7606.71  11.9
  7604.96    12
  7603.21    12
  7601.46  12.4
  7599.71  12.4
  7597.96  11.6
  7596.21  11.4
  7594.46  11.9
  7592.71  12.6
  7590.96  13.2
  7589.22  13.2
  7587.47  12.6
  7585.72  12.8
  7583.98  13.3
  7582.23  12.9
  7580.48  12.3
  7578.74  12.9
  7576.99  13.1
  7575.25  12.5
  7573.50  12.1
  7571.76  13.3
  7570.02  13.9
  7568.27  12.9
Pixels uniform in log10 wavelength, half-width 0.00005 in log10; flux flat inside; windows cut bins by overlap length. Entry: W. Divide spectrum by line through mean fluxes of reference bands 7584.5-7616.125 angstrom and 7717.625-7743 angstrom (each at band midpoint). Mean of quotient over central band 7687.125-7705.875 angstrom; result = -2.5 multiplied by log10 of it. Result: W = 0.18 mag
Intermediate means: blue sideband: 12.1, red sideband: 13.3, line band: 11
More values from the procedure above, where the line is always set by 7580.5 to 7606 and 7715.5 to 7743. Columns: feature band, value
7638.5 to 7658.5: 0.10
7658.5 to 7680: 0.19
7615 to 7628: 0.08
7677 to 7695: 0.12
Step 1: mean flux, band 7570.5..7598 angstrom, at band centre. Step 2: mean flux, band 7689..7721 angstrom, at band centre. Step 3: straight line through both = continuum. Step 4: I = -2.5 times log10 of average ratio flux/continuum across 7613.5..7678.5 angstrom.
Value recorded 0.07 mag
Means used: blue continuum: 12.7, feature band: 11.5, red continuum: 12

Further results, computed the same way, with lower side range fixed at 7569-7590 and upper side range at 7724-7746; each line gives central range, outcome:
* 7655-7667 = 0.20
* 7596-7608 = 0.08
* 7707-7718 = 0.00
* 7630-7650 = 0.07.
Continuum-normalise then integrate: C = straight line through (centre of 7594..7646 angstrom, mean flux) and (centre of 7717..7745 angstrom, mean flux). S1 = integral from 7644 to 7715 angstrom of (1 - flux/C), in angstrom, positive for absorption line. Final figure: 7.0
